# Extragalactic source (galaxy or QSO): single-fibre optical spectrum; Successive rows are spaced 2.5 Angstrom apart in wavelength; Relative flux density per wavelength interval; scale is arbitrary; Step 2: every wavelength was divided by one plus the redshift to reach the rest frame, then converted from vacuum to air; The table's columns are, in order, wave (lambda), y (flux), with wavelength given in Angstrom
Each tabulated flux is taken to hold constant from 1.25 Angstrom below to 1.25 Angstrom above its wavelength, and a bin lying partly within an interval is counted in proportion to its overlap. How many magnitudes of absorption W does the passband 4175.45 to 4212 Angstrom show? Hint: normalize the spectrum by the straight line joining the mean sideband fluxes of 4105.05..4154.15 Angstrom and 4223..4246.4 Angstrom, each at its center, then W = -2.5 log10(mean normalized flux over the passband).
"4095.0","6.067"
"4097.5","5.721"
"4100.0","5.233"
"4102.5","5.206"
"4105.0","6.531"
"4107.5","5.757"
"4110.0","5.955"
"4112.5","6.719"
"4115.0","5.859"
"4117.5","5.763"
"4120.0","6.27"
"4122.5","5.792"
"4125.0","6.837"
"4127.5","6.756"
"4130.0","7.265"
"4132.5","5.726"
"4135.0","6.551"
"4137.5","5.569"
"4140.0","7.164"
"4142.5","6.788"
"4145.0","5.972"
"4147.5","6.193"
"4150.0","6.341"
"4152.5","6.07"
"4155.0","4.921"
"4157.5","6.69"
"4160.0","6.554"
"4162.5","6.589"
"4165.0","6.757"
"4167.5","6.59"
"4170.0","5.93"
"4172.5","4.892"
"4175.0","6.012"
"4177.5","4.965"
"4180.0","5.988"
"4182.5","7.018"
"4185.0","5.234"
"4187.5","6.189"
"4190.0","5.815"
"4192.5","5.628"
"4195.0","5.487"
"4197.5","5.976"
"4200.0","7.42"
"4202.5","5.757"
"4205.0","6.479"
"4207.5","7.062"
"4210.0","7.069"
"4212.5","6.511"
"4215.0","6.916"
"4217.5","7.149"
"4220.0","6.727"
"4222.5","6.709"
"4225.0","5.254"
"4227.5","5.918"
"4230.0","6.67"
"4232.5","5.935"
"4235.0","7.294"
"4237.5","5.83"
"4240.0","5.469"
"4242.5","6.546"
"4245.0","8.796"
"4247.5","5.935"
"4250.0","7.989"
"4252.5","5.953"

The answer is 0.04 mag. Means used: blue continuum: 6.28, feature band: 6.15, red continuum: 6.42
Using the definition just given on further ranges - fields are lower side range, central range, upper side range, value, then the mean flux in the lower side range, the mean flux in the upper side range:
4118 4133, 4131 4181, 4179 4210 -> 0.04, 6.44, 6.21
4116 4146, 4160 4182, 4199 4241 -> 0.07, 6.37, 6.48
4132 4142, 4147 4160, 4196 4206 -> 0.05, 6.33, 6.38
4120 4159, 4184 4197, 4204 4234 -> 0.14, 6.31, 6.54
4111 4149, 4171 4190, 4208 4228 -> 0.13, 6.35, 6.57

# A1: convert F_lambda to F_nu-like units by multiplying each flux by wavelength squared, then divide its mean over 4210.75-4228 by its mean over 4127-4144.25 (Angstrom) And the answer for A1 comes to 1.04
